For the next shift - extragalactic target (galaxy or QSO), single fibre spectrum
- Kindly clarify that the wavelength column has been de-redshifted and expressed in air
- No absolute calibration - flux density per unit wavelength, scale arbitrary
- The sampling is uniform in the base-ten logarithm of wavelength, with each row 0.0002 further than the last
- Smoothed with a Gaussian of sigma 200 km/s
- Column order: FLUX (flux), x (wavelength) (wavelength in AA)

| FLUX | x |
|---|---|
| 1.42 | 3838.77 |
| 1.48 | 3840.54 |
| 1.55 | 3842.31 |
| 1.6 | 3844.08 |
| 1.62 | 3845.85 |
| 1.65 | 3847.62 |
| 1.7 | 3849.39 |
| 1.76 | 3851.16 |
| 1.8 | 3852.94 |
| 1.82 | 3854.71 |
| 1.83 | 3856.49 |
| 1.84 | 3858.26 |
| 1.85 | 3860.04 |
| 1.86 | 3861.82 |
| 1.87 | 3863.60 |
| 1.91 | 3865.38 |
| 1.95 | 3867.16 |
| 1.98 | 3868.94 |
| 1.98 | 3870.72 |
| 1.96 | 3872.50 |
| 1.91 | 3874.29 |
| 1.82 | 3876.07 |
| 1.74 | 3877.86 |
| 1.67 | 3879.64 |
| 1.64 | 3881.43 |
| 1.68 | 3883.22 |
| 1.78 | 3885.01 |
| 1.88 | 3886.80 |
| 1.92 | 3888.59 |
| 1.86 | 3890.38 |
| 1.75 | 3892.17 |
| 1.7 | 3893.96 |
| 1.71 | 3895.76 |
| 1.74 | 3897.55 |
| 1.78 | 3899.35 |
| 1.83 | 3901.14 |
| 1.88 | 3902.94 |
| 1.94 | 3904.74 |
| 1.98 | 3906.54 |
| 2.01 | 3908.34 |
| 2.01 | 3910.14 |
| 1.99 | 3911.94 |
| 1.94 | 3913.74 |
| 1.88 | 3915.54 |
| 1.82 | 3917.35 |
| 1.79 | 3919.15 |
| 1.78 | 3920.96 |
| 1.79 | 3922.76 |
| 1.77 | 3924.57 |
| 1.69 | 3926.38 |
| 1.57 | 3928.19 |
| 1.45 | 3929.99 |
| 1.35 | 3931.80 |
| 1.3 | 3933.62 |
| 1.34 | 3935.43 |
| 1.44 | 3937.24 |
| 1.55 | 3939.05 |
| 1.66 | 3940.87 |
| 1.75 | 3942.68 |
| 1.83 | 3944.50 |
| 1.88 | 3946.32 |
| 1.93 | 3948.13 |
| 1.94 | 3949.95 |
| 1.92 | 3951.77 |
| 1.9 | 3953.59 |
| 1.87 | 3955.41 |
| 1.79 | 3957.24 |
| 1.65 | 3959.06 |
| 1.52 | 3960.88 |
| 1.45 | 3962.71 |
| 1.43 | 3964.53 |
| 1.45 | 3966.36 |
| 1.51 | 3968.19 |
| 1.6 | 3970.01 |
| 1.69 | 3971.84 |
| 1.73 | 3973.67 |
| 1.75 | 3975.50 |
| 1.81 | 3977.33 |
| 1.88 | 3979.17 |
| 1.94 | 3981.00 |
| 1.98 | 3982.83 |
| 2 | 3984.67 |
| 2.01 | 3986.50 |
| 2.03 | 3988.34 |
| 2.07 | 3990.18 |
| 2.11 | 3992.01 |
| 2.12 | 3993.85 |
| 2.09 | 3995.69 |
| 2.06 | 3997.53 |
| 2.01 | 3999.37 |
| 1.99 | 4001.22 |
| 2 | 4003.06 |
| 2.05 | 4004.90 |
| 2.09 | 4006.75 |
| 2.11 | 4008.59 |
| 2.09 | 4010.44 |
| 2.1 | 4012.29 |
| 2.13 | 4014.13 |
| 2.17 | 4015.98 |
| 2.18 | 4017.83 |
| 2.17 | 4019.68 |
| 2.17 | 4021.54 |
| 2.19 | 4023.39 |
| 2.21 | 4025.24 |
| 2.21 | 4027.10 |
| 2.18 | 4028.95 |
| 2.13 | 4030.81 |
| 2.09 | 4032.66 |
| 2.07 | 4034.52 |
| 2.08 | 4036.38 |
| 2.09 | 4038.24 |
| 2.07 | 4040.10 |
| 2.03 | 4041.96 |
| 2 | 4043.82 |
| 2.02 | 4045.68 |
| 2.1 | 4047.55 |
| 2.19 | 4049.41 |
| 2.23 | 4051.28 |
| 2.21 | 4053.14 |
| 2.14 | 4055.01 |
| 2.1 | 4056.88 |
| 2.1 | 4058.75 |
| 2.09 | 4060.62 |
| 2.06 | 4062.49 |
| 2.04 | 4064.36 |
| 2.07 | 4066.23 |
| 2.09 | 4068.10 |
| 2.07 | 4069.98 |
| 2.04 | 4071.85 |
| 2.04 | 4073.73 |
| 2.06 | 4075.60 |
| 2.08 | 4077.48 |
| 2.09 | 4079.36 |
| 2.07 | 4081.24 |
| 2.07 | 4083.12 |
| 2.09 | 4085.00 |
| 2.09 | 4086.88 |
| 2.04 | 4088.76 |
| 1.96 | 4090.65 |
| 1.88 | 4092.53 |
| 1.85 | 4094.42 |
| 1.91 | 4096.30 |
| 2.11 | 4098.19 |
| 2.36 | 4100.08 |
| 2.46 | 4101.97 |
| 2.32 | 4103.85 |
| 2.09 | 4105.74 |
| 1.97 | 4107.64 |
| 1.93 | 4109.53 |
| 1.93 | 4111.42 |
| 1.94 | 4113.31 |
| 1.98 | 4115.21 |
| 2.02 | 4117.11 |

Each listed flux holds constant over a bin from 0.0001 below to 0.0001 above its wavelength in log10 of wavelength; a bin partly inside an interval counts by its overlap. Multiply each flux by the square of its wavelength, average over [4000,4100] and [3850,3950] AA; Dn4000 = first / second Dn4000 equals 1.3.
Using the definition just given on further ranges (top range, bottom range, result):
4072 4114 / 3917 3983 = 1.31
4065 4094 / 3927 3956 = 1.31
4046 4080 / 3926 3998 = 1.26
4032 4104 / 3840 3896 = 1.29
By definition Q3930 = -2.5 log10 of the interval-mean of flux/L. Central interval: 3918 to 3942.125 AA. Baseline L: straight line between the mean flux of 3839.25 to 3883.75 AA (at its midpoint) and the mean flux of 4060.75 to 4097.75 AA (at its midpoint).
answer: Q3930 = 0.17 mag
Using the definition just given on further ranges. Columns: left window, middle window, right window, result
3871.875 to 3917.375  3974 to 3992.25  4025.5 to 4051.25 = 0.03 mag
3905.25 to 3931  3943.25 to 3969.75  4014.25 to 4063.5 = 0.12 mag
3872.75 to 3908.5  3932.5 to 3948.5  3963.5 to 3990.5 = 0.11 mag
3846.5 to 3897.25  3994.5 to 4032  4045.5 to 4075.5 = -0.05 mag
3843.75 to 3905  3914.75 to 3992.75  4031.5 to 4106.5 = 0.11 mag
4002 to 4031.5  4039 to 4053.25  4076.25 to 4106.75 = 0.01 mag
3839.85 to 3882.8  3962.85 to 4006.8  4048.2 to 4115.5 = 0.04 mag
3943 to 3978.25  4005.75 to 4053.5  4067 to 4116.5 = -0.12 mag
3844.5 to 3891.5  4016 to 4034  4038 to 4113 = -0.08 mag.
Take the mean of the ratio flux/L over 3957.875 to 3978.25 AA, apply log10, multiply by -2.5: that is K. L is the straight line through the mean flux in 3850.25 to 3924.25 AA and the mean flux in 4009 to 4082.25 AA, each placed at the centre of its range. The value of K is 0.23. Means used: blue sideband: 1.84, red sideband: 2.11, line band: 1.6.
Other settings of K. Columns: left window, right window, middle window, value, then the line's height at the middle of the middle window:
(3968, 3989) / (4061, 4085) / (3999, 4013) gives -0.083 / 1.9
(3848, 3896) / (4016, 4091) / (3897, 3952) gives 0.085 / 1.9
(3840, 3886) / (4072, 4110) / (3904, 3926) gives -0.022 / 1.85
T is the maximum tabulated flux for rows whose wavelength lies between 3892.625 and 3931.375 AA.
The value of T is 2.01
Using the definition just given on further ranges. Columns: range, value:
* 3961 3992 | 2.07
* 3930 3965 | 1.94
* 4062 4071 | 2.09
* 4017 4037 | 2.21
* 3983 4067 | 2.23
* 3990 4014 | 2.12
